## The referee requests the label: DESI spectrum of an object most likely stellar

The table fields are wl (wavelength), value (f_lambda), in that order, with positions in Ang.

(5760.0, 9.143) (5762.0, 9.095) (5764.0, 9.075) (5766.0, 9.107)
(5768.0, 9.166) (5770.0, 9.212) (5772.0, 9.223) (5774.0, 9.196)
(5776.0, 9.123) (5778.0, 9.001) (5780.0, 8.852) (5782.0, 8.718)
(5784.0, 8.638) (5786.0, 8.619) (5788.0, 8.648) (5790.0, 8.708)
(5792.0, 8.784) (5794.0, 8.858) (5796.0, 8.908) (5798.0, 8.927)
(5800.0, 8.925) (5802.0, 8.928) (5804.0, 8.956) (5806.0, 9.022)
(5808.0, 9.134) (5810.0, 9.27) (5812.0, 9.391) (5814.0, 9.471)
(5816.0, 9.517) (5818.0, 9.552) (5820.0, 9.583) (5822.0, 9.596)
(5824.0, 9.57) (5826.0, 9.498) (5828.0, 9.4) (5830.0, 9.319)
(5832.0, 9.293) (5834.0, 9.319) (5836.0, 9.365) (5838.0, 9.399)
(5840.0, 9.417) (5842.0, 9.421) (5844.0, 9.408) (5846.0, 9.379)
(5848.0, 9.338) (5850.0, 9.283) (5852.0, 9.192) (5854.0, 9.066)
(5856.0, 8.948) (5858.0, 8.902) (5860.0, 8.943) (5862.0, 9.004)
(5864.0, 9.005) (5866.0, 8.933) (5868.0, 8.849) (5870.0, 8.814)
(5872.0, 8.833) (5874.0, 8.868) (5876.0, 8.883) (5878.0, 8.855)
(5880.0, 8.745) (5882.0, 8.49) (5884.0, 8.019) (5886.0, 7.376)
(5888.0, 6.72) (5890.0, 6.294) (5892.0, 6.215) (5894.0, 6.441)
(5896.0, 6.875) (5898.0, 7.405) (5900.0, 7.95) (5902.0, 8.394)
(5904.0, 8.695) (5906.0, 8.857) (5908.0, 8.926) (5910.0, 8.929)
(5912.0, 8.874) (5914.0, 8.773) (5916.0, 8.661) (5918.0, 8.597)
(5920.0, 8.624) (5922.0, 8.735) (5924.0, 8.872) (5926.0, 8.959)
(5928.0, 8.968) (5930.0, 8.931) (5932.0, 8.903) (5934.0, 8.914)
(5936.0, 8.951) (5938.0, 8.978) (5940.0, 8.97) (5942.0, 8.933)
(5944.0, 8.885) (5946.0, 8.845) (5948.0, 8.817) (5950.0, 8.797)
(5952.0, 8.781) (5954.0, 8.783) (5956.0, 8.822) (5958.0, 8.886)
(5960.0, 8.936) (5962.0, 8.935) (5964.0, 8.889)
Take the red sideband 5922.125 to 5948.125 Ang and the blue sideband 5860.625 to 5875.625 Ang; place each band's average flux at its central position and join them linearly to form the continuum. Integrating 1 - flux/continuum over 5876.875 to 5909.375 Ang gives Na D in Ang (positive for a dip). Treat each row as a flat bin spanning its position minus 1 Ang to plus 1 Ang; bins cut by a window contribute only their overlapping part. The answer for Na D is 4.1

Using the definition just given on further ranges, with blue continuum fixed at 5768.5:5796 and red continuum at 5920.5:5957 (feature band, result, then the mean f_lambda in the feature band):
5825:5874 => -1.58 Ang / 9.17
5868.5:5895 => 2.91 Ang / 7.91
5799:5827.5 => -1.36 Ang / 9.32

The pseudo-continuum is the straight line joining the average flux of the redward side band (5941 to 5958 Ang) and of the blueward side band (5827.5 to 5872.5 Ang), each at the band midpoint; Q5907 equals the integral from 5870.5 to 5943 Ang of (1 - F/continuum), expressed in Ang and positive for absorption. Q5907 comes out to 4.8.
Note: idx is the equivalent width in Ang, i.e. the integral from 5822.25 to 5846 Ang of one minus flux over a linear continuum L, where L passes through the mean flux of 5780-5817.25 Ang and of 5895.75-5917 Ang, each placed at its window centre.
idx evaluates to -1.6 Ang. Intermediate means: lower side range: 8.97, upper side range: 8.45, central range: 9.41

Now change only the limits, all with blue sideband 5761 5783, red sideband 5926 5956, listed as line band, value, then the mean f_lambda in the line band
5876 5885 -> 0.4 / 8.57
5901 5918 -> 0.3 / 8.75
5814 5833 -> -1.0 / 9.48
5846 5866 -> -0.2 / 9.08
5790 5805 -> 0.3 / 8.89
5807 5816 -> -0.3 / 9.34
